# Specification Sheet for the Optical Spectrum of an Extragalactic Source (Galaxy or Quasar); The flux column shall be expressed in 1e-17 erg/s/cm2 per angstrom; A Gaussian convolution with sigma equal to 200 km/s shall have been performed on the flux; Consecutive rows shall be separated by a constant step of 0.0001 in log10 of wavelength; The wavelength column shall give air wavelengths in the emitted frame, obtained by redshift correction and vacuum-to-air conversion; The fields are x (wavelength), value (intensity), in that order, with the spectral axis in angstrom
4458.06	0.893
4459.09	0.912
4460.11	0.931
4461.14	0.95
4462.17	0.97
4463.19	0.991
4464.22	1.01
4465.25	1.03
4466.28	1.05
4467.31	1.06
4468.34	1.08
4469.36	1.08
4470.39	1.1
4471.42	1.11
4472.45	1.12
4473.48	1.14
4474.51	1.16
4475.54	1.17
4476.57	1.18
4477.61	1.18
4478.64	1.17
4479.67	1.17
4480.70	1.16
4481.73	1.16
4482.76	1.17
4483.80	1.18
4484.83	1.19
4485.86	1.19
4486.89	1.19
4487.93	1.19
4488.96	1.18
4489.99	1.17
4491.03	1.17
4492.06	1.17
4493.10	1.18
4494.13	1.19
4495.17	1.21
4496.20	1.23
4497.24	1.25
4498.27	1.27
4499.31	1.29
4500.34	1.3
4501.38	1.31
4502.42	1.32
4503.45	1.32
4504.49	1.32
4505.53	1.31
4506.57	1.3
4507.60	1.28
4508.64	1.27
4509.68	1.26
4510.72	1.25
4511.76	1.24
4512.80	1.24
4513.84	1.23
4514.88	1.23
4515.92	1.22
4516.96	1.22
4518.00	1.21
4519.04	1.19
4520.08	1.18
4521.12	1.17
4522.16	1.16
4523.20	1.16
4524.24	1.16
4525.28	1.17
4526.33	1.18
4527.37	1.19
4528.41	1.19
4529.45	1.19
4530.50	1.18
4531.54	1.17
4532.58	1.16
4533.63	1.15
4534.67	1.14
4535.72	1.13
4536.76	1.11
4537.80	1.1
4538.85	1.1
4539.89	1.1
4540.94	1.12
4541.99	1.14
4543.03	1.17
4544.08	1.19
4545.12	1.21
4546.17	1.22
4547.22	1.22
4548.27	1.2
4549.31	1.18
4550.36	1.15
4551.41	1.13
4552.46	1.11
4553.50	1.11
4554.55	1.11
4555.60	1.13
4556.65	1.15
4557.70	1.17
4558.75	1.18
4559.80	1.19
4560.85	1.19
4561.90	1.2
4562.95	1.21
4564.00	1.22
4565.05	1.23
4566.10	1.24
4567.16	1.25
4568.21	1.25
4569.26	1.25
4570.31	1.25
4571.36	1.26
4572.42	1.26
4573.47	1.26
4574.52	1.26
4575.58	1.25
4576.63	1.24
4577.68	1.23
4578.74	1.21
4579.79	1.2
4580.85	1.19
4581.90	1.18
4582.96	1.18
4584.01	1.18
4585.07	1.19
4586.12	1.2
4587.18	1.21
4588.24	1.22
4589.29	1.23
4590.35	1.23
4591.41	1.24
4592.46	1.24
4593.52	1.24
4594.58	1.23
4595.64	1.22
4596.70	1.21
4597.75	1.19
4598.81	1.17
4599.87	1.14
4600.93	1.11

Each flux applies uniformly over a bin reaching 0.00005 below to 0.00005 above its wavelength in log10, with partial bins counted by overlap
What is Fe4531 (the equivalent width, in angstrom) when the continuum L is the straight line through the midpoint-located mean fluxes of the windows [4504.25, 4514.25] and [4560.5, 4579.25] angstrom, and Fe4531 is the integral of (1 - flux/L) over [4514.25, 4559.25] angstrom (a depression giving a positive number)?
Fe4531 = 3.2 angstrom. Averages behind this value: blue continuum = 1.27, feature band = 1.16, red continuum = 1.24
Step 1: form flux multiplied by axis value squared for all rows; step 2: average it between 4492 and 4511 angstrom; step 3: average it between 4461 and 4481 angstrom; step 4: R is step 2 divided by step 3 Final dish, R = 1.17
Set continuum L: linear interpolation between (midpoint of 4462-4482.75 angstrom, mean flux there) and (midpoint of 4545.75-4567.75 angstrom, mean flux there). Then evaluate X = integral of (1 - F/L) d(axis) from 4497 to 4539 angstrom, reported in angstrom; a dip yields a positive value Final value -2.5 angstrom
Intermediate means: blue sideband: 1.11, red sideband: 1.18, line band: 1.22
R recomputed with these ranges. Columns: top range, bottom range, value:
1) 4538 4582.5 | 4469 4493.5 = 1.06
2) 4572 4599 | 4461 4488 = 1.14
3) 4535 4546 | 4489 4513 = 0.93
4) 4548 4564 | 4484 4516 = 0.96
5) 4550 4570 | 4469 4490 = 1.06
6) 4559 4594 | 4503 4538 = 1.04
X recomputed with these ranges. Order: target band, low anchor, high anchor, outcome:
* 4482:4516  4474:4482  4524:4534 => -1.9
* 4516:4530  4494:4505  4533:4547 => 0.2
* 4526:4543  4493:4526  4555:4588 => 1.1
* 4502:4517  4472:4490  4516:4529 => -1.1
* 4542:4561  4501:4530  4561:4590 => 0.9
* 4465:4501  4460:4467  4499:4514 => -1.4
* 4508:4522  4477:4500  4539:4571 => -0.4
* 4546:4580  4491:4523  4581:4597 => 0.5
